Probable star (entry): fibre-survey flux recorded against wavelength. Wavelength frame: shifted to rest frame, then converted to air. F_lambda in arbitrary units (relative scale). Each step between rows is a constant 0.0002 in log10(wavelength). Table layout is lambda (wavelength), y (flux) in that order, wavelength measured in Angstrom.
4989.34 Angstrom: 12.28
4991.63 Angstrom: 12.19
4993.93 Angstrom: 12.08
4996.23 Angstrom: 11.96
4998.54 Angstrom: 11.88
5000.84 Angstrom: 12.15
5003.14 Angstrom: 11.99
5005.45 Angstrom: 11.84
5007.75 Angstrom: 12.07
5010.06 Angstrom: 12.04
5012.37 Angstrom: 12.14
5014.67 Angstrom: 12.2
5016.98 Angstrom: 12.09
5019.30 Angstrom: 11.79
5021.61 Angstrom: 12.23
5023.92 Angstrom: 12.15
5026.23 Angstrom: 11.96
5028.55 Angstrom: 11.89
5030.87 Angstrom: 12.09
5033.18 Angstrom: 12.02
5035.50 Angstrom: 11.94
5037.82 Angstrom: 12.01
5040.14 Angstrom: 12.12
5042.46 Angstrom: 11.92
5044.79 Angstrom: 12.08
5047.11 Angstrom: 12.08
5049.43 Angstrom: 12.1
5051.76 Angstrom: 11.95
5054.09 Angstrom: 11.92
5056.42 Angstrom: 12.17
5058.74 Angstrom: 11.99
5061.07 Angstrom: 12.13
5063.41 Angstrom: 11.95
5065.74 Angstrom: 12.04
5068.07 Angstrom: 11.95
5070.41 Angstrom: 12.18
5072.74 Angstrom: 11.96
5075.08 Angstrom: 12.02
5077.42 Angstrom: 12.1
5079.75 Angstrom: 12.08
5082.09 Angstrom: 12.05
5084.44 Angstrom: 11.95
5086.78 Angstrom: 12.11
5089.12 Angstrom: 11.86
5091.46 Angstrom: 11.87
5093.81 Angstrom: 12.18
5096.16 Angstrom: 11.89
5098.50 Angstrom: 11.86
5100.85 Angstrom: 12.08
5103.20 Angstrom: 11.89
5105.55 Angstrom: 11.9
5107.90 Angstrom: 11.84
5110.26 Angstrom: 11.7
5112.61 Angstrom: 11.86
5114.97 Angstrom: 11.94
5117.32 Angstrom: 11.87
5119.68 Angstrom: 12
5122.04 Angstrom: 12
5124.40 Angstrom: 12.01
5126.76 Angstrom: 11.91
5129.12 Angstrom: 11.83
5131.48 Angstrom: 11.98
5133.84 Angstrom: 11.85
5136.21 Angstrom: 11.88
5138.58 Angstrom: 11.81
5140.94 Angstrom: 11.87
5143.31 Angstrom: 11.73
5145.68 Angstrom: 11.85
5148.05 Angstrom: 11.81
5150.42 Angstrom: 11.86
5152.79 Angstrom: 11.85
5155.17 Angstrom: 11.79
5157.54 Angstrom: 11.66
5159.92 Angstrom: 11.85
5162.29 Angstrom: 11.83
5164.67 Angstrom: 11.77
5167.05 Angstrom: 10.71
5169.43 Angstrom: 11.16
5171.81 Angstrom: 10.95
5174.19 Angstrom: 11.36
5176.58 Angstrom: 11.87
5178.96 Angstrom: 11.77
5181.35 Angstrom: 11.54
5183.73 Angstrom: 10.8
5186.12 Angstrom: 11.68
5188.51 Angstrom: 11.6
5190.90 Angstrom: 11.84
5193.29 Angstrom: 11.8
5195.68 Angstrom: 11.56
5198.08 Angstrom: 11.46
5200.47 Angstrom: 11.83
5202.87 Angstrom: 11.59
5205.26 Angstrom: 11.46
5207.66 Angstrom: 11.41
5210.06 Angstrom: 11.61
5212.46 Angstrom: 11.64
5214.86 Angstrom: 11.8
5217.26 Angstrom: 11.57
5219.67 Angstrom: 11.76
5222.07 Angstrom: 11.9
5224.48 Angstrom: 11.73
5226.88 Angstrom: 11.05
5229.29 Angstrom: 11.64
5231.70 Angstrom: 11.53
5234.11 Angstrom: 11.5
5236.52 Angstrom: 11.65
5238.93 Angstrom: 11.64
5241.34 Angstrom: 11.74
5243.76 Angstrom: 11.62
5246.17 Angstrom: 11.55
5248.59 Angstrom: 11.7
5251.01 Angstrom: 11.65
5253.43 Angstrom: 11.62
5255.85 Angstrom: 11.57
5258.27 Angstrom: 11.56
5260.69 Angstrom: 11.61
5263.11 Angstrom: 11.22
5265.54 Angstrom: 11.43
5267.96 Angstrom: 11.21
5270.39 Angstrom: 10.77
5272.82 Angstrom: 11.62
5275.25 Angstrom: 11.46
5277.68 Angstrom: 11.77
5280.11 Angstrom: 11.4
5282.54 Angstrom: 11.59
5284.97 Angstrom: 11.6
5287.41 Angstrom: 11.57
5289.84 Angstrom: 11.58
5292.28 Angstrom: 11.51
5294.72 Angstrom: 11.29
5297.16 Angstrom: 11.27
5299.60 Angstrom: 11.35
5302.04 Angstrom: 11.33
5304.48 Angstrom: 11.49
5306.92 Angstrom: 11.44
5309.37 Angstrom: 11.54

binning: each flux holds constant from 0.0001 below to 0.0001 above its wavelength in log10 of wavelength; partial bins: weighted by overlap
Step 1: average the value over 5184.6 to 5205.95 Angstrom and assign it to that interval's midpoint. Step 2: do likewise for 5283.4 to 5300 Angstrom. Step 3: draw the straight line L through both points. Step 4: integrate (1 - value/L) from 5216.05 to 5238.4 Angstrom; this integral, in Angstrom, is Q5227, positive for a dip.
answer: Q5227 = 0.0 Angstrom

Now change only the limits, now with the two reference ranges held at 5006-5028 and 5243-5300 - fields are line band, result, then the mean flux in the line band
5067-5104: -0.3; 12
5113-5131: -0.2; 11.9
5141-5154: -0.1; 11.8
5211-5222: -0.1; 11.7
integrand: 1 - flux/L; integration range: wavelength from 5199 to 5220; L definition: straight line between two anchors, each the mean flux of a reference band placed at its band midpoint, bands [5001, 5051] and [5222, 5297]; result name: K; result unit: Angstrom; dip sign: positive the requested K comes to 0.0 Angstrom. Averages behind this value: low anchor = 12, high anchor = 11.5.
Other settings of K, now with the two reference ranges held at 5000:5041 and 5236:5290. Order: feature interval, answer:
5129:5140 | -0.1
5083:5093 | -0.1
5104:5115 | 0.0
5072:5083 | -0.1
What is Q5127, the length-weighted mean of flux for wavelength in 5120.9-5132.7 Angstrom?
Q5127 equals 12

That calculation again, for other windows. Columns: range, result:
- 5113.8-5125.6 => 12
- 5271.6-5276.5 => 11.5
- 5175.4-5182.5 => 11.7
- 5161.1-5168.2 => 11.4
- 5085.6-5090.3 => 12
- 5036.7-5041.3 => 12.1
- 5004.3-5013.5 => 12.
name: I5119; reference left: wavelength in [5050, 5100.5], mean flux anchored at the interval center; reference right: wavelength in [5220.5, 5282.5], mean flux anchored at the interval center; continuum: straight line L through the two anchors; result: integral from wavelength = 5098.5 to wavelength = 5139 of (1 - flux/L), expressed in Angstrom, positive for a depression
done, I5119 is -0.04 Angstrom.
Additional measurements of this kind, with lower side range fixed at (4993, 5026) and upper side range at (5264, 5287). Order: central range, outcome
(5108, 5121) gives -0.1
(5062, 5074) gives -0.1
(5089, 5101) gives -0.1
